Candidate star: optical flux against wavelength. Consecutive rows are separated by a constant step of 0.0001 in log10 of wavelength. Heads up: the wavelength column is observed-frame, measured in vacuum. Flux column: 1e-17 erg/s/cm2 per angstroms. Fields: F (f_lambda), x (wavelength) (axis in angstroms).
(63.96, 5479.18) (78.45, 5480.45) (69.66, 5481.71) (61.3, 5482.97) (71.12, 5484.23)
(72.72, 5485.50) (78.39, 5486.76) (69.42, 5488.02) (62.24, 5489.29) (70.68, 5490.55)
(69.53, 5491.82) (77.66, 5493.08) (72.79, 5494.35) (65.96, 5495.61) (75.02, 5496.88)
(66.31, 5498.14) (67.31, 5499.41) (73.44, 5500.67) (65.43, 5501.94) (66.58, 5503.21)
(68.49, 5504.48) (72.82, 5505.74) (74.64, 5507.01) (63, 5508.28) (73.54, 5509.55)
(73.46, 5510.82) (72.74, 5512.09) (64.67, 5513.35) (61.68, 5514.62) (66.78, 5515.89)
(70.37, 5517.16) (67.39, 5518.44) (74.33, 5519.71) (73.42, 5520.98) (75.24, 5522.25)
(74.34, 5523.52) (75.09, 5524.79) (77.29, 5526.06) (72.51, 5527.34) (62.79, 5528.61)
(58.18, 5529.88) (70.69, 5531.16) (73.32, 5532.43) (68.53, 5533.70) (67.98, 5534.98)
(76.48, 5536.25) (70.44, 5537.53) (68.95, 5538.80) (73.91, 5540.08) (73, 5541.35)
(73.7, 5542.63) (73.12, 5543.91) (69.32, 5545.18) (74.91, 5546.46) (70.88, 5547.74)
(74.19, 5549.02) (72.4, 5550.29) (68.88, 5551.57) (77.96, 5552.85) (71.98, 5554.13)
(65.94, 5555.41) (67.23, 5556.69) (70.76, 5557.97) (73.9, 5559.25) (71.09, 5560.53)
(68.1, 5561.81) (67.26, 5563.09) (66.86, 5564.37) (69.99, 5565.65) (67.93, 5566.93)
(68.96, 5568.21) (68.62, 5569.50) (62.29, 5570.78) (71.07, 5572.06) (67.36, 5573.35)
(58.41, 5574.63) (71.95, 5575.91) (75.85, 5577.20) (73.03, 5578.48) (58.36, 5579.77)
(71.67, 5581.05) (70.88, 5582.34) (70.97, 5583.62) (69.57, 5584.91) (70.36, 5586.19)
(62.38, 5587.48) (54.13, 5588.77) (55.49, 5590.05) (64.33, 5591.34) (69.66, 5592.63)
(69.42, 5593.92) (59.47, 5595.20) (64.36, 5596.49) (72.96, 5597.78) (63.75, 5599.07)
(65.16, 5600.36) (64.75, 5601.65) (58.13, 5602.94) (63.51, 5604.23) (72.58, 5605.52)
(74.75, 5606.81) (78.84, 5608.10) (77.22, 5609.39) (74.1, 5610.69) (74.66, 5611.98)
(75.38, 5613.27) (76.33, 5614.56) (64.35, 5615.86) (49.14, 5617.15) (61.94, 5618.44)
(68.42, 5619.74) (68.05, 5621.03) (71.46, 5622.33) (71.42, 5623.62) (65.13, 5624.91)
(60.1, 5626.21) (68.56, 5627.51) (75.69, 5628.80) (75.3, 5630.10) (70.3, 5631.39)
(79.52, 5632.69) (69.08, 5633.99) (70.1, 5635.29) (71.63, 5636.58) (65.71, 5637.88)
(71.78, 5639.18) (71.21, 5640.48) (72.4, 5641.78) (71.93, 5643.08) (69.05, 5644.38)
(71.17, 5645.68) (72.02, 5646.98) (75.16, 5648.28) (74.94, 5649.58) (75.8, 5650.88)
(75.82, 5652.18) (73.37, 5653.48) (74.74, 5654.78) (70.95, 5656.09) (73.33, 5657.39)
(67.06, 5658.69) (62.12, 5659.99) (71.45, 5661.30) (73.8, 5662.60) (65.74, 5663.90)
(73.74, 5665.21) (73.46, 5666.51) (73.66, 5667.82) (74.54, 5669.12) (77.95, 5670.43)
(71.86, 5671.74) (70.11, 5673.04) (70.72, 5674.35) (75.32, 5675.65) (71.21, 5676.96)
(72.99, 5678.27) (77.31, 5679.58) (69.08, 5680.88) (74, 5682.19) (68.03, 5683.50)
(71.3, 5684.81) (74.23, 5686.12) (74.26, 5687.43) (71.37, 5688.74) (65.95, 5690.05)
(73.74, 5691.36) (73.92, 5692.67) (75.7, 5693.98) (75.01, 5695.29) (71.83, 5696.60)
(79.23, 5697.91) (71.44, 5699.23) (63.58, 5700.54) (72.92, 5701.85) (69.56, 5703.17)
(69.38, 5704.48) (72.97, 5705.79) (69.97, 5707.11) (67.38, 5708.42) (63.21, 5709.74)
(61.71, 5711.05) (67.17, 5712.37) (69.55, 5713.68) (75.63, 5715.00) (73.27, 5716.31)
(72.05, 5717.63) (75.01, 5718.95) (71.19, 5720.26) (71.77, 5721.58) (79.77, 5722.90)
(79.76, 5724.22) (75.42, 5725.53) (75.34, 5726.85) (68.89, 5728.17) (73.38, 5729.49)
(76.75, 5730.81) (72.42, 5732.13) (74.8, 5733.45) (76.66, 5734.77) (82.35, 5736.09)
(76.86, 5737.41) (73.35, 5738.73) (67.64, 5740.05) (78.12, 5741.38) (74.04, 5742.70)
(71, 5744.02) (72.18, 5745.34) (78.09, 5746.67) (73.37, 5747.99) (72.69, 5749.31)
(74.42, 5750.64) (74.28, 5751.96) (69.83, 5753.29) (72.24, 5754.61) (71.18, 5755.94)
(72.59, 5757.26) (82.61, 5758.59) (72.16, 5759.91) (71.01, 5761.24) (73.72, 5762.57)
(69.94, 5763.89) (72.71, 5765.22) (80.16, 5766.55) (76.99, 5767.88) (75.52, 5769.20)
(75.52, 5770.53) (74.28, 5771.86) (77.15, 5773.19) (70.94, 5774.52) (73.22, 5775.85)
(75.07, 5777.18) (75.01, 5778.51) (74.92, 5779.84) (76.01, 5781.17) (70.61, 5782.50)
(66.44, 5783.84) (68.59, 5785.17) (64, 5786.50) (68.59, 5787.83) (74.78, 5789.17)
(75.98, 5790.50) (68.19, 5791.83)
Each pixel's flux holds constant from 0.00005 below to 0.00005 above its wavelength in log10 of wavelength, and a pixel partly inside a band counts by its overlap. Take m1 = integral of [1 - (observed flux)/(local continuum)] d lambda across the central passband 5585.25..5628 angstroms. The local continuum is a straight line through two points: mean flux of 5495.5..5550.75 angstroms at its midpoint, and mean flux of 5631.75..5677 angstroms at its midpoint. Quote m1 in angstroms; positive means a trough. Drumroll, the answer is 2.7 angstroms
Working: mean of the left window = 70.6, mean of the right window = 72.1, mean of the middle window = 67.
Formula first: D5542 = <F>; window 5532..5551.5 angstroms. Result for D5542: 72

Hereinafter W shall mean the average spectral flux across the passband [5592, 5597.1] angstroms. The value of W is 65.8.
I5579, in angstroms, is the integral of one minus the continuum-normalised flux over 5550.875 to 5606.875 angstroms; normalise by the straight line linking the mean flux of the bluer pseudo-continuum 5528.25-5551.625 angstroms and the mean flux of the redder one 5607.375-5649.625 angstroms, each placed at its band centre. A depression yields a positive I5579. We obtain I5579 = 2.6 angstroms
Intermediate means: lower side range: 70.8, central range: 67.5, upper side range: 70.6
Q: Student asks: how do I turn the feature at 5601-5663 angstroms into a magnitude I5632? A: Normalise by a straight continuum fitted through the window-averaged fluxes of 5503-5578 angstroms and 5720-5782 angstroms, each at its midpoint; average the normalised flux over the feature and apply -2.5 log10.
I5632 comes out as 0.02 mag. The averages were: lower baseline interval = 70.3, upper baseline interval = 74.4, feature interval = 70.5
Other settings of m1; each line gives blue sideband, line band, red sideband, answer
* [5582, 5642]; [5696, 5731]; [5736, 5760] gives 0.4 angstroms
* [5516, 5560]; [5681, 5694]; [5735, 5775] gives 0.3 angstroms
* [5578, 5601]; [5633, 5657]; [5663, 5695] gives -0.7 angstroms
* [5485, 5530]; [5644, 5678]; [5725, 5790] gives 0.0 angstroms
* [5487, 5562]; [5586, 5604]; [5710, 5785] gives 2.0 angstroms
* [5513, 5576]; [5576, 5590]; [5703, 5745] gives 0.6 angstroms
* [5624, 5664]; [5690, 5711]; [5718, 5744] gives 0.8 angstroms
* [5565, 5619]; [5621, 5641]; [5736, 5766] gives -0.4 angstroms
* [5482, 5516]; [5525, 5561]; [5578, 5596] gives -1.9 angstroms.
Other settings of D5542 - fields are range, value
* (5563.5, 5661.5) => 69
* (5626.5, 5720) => 71.7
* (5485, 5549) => 70.7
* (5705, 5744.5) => 72.9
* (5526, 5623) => 68.8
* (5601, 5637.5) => 69.6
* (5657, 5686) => 71.8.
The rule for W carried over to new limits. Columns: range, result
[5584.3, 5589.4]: 64.1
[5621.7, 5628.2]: 67.5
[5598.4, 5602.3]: 64.6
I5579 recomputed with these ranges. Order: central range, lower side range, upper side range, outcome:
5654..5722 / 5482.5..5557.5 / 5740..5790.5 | 0.9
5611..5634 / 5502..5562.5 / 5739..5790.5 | 0.8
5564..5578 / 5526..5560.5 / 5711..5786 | 0.6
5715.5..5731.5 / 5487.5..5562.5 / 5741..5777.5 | -0.2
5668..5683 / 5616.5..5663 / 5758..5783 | -0.4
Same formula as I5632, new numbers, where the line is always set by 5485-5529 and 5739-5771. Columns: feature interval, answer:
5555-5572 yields 0.043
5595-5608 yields 0.080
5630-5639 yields 0.012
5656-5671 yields 0.017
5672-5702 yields 0.009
